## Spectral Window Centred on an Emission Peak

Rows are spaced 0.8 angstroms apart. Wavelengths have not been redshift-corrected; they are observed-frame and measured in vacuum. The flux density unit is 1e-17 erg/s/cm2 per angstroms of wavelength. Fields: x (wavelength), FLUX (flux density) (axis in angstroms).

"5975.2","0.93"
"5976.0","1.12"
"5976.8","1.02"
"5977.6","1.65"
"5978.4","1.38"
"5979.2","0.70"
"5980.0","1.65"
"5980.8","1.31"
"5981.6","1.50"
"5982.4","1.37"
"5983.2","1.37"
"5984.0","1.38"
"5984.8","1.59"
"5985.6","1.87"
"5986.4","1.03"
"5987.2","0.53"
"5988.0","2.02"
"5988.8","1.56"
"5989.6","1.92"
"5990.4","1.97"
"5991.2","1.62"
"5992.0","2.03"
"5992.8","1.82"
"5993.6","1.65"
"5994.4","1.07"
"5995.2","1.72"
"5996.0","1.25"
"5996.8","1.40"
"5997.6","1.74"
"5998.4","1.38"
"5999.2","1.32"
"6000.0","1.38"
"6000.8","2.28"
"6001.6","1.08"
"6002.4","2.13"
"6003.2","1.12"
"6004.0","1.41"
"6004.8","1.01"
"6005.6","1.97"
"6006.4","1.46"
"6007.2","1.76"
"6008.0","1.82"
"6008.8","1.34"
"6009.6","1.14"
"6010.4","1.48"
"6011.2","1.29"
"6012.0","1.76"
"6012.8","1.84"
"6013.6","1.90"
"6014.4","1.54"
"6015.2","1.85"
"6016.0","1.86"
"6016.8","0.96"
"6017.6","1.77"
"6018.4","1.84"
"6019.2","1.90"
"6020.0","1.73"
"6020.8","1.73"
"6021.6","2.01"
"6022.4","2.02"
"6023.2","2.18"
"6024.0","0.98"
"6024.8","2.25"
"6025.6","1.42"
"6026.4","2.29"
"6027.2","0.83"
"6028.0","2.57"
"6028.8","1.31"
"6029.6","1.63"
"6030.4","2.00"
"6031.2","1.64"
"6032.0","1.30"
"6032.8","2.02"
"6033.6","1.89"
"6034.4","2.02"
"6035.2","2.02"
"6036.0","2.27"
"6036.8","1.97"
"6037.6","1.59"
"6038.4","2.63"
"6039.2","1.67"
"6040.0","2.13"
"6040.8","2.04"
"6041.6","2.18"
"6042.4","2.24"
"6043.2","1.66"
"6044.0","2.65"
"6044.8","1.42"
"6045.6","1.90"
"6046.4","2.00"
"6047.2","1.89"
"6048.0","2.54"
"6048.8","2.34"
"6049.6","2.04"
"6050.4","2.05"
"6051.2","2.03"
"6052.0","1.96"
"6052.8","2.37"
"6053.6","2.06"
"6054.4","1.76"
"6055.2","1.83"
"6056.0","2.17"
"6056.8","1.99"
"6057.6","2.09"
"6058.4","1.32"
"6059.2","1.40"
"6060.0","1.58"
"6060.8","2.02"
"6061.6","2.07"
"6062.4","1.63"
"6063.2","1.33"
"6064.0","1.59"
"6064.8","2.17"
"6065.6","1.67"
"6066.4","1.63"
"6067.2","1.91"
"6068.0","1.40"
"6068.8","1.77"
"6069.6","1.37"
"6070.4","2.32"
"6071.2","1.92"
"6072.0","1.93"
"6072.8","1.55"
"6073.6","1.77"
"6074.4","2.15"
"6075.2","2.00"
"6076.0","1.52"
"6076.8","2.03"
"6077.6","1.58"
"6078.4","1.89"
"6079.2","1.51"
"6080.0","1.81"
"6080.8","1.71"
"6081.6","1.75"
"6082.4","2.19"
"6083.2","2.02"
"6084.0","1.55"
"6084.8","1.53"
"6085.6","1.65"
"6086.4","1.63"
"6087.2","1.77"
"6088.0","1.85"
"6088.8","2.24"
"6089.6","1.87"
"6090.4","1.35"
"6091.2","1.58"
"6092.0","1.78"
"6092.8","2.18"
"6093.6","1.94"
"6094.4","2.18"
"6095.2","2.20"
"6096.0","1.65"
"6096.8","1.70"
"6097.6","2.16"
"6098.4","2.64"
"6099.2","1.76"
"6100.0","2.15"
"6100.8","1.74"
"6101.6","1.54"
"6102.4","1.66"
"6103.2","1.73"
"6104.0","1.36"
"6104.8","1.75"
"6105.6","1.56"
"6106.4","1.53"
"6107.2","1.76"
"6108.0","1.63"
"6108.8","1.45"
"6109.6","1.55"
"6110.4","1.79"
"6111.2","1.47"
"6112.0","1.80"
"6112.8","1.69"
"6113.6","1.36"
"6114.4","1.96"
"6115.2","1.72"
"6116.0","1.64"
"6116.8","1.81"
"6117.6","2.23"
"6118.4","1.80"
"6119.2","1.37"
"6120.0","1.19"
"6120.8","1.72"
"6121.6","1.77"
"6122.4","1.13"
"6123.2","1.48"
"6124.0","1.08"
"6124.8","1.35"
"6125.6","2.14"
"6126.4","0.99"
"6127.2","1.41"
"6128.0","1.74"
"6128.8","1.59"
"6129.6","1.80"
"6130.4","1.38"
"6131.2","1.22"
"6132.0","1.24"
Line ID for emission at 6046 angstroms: Mg II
